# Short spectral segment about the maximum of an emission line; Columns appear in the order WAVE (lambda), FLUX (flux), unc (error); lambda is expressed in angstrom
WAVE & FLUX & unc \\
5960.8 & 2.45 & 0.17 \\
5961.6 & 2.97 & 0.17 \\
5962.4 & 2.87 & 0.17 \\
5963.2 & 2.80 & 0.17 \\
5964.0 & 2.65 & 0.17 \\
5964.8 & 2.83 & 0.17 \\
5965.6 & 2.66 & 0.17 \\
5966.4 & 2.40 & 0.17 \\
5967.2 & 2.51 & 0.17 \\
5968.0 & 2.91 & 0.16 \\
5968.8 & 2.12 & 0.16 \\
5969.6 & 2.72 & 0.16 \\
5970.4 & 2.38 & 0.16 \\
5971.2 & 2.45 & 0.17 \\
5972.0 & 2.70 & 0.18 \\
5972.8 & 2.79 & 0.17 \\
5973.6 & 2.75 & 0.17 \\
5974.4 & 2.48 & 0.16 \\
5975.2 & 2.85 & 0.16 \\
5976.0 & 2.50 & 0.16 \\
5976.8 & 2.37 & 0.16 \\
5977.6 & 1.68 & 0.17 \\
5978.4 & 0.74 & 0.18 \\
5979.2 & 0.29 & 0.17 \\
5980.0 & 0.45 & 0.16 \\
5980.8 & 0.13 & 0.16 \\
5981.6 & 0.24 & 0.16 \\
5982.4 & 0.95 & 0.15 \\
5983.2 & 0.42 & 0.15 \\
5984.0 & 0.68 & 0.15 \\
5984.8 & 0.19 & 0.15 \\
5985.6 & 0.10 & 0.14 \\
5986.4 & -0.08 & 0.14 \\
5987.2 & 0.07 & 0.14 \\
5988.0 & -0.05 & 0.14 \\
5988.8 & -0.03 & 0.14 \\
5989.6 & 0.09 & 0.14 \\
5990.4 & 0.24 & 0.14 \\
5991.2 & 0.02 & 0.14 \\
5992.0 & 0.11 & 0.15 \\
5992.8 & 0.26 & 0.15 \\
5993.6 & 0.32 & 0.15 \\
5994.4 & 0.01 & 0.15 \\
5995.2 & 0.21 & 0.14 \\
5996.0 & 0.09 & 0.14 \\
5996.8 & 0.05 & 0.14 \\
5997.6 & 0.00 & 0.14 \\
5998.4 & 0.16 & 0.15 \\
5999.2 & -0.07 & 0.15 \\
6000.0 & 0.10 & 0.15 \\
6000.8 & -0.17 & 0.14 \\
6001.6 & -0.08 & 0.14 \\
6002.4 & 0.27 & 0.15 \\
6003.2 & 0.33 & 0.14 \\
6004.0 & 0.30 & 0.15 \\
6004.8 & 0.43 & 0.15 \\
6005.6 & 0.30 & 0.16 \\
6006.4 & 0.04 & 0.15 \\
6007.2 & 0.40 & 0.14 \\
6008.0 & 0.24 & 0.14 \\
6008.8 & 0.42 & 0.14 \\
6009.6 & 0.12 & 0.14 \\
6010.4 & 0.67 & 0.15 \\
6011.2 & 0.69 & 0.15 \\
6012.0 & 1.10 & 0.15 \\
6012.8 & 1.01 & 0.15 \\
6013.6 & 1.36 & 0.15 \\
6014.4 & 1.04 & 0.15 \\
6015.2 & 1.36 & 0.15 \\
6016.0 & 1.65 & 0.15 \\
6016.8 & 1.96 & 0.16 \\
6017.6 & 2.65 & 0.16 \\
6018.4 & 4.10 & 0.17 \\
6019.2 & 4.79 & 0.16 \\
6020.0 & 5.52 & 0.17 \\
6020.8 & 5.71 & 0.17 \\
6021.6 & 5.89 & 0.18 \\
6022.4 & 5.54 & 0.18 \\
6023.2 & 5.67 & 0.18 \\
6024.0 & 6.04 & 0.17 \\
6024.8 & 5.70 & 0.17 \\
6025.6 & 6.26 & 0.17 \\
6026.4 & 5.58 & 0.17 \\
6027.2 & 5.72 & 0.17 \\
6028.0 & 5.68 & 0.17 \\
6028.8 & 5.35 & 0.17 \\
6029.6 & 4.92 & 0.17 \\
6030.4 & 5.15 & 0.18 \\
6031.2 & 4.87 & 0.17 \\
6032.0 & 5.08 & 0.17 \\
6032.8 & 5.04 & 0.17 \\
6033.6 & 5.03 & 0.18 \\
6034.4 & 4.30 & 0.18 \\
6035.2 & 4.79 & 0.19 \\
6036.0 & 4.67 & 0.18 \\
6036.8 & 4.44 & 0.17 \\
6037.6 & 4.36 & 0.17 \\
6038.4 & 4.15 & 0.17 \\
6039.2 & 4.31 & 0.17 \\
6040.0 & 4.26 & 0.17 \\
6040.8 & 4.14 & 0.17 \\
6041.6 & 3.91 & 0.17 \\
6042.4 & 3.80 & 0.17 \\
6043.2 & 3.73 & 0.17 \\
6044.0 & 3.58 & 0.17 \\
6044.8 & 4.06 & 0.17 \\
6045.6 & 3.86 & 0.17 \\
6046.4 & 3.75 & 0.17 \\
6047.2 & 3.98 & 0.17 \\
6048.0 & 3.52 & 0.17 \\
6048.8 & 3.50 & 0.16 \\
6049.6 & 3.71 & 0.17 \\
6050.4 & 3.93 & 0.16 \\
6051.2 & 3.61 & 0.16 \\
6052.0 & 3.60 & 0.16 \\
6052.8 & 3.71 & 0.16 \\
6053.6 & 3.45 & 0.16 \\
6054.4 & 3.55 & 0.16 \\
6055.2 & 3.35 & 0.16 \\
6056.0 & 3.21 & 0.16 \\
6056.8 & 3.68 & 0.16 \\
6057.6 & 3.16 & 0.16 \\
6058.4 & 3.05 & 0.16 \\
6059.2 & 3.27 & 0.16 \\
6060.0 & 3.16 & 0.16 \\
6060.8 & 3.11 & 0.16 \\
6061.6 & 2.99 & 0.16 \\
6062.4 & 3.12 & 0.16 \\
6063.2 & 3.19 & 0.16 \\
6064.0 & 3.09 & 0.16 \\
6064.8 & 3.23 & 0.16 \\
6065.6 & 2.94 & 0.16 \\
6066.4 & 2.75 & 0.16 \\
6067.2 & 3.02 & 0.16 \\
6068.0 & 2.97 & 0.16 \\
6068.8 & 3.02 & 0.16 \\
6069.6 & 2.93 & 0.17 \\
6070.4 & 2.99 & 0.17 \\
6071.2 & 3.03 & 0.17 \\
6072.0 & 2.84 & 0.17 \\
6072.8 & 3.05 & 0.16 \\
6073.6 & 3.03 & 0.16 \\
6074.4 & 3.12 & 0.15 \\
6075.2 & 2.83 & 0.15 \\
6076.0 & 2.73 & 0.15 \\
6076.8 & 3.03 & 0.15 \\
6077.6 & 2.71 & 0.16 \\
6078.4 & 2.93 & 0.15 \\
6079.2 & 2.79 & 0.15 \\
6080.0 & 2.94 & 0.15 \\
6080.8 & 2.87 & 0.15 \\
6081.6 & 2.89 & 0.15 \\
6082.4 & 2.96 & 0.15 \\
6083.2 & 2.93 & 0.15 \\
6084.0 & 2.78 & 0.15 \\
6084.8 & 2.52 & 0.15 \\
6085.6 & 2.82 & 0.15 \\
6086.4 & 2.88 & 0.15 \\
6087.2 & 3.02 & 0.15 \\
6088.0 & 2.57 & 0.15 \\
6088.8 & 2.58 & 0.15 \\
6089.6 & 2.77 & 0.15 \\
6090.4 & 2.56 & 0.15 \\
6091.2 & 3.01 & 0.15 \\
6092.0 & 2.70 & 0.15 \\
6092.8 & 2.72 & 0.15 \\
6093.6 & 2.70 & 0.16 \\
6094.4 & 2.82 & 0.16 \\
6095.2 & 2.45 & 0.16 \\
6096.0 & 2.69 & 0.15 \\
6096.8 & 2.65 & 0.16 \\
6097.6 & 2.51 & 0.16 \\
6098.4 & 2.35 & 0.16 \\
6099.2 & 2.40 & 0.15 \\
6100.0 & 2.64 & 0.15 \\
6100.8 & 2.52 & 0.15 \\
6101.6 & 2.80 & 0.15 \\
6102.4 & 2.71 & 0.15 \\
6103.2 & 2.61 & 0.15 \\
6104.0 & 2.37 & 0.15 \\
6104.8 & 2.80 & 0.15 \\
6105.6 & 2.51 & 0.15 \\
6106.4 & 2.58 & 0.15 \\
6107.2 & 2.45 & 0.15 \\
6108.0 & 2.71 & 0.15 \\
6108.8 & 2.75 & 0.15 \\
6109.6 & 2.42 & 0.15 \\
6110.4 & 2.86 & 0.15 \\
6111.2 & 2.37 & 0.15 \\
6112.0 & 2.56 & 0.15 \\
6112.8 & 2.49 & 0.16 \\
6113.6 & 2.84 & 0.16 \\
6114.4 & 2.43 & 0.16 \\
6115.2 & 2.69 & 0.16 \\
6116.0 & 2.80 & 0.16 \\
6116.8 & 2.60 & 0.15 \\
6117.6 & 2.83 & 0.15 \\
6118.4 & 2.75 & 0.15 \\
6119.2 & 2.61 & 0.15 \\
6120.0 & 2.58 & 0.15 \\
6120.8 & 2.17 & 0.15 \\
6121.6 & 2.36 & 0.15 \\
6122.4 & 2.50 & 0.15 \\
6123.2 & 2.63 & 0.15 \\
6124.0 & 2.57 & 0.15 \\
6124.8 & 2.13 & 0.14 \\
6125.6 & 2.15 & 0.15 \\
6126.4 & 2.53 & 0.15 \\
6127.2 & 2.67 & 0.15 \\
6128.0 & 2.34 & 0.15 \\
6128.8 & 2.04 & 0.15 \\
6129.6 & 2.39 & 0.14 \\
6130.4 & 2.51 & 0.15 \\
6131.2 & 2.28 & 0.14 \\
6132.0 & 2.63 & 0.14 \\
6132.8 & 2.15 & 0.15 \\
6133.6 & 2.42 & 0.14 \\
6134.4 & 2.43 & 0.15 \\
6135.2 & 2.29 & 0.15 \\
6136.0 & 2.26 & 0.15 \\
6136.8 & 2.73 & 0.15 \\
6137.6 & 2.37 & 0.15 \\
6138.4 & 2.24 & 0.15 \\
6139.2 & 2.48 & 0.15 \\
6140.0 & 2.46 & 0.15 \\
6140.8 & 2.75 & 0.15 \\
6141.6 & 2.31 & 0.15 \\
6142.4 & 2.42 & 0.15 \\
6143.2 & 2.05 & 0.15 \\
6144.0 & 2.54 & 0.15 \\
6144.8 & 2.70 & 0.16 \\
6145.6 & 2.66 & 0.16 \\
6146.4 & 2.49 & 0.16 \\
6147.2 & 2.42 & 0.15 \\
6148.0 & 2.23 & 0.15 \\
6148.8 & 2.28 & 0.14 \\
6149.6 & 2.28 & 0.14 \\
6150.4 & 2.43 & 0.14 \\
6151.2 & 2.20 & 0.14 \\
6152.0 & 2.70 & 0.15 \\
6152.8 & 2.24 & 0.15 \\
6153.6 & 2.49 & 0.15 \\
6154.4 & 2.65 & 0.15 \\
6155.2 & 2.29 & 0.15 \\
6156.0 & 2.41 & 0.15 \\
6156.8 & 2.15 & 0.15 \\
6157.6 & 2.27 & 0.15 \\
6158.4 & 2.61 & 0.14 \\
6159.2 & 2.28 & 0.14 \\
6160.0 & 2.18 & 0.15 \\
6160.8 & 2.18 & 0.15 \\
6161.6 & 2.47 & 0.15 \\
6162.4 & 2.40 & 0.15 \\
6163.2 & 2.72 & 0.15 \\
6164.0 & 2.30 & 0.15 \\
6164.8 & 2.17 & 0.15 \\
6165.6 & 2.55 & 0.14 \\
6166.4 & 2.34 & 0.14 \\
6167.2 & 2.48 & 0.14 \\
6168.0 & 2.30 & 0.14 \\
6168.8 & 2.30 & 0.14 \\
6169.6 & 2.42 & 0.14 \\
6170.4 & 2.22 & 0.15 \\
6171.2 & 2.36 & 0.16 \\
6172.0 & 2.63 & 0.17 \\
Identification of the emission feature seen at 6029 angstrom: C IV 1549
